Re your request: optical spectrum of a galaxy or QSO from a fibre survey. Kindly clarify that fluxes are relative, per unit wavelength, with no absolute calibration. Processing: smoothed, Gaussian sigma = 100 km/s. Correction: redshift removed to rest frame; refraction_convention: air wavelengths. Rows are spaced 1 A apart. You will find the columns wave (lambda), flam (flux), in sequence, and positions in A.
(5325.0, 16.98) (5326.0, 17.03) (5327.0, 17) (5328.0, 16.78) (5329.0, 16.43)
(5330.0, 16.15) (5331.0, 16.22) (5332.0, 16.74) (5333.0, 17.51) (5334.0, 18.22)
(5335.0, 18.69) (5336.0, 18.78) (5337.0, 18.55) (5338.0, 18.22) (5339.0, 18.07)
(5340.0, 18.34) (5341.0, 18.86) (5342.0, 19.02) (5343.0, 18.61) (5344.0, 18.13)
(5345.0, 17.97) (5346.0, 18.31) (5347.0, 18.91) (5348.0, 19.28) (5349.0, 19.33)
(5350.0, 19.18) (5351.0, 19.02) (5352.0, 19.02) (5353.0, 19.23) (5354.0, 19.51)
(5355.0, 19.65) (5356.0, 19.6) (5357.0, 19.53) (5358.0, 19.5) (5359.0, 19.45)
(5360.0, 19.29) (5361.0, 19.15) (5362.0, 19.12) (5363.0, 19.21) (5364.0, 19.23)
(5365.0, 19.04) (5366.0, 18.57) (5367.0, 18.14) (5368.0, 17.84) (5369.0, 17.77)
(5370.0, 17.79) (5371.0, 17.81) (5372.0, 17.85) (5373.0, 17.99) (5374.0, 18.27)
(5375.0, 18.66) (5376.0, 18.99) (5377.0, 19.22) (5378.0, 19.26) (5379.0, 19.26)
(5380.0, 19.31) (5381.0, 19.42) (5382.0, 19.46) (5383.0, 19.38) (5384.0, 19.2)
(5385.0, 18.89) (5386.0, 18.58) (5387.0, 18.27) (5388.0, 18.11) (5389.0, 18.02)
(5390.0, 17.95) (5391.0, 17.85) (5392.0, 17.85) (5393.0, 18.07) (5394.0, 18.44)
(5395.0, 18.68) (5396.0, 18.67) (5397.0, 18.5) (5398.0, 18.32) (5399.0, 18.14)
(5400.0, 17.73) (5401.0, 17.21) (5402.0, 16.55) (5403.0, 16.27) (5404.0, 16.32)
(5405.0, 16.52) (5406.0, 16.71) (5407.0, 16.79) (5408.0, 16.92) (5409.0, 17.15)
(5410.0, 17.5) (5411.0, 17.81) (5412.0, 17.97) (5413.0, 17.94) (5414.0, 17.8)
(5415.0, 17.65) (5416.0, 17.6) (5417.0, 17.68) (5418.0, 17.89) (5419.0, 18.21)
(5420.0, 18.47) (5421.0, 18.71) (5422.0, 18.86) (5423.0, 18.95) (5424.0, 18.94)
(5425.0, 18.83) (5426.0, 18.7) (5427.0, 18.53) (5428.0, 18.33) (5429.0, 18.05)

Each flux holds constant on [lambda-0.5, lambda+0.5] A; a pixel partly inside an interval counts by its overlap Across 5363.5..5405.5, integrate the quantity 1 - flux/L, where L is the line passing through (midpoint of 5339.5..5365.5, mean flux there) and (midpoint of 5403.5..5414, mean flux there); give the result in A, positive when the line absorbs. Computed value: -0.6 A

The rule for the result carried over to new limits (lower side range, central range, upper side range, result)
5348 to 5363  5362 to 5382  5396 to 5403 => 0.07 A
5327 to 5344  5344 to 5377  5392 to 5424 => -1.89 A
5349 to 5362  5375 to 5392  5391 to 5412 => -0.52 A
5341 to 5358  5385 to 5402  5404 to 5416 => -0.33 A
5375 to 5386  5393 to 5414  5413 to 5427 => 1.30 A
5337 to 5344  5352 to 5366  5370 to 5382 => -0.52 A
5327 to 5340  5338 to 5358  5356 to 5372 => -0.88 A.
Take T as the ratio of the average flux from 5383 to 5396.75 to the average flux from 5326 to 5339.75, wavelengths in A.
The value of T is 1.1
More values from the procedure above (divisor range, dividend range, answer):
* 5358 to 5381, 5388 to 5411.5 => 0.94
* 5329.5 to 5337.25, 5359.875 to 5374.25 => 1.05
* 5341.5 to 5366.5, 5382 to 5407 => 0.94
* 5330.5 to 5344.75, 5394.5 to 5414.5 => 0.96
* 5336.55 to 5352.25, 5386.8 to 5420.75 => 0.95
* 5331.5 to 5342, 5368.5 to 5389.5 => 1.02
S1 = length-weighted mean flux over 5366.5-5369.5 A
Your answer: 17.9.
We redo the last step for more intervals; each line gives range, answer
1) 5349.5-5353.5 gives 19.1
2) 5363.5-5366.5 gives 18.9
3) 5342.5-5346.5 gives 18.3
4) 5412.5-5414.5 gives 17.9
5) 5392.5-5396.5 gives 18.5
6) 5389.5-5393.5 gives 17.9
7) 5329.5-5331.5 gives 16.2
